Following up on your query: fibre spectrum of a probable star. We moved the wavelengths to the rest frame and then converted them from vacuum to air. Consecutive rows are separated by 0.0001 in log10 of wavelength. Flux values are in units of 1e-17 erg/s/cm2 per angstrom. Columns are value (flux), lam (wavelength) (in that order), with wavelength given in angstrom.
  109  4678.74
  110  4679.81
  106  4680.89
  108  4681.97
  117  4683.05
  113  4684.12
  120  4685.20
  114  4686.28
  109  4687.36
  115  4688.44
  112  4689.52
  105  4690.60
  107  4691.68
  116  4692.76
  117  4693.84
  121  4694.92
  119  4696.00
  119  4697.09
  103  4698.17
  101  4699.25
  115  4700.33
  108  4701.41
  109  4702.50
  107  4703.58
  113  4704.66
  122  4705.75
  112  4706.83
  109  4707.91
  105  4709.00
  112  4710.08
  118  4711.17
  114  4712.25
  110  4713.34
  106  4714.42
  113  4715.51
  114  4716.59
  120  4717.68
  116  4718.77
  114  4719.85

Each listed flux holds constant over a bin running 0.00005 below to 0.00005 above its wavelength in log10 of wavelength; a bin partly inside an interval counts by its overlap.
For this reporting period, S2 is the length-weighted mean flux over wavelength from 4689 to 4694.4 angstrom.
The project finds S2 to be 111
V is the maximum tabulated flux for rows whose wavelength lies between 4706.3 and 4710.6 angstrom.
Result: 112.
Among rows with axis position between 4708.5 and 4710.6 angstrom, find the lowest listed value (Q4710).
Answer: 105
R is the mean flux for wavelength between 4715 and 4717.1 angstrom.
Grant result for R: 114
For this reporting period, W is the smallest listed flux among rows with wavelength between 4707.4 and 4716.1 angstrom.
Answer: 105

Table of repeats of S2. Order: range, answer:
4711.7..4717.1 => 112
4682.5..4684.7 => 115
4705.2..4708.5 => 114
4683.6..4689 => 114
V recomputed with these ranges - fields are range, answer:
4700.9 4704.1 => 109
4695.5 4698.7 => 119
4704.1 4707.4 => 122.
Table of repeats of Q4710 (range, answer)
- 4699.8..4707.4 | 107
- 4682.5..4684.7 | 113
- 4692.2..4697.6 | 116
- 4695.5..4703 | 101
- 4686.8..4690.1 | 109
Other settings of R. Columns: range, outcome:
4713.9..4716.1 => 110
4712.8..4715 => 108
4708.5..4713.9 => 112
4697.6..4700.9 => 107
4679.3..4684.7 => 111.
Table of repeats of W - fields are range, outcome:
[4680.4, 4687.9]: 106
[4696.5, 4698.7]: 103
